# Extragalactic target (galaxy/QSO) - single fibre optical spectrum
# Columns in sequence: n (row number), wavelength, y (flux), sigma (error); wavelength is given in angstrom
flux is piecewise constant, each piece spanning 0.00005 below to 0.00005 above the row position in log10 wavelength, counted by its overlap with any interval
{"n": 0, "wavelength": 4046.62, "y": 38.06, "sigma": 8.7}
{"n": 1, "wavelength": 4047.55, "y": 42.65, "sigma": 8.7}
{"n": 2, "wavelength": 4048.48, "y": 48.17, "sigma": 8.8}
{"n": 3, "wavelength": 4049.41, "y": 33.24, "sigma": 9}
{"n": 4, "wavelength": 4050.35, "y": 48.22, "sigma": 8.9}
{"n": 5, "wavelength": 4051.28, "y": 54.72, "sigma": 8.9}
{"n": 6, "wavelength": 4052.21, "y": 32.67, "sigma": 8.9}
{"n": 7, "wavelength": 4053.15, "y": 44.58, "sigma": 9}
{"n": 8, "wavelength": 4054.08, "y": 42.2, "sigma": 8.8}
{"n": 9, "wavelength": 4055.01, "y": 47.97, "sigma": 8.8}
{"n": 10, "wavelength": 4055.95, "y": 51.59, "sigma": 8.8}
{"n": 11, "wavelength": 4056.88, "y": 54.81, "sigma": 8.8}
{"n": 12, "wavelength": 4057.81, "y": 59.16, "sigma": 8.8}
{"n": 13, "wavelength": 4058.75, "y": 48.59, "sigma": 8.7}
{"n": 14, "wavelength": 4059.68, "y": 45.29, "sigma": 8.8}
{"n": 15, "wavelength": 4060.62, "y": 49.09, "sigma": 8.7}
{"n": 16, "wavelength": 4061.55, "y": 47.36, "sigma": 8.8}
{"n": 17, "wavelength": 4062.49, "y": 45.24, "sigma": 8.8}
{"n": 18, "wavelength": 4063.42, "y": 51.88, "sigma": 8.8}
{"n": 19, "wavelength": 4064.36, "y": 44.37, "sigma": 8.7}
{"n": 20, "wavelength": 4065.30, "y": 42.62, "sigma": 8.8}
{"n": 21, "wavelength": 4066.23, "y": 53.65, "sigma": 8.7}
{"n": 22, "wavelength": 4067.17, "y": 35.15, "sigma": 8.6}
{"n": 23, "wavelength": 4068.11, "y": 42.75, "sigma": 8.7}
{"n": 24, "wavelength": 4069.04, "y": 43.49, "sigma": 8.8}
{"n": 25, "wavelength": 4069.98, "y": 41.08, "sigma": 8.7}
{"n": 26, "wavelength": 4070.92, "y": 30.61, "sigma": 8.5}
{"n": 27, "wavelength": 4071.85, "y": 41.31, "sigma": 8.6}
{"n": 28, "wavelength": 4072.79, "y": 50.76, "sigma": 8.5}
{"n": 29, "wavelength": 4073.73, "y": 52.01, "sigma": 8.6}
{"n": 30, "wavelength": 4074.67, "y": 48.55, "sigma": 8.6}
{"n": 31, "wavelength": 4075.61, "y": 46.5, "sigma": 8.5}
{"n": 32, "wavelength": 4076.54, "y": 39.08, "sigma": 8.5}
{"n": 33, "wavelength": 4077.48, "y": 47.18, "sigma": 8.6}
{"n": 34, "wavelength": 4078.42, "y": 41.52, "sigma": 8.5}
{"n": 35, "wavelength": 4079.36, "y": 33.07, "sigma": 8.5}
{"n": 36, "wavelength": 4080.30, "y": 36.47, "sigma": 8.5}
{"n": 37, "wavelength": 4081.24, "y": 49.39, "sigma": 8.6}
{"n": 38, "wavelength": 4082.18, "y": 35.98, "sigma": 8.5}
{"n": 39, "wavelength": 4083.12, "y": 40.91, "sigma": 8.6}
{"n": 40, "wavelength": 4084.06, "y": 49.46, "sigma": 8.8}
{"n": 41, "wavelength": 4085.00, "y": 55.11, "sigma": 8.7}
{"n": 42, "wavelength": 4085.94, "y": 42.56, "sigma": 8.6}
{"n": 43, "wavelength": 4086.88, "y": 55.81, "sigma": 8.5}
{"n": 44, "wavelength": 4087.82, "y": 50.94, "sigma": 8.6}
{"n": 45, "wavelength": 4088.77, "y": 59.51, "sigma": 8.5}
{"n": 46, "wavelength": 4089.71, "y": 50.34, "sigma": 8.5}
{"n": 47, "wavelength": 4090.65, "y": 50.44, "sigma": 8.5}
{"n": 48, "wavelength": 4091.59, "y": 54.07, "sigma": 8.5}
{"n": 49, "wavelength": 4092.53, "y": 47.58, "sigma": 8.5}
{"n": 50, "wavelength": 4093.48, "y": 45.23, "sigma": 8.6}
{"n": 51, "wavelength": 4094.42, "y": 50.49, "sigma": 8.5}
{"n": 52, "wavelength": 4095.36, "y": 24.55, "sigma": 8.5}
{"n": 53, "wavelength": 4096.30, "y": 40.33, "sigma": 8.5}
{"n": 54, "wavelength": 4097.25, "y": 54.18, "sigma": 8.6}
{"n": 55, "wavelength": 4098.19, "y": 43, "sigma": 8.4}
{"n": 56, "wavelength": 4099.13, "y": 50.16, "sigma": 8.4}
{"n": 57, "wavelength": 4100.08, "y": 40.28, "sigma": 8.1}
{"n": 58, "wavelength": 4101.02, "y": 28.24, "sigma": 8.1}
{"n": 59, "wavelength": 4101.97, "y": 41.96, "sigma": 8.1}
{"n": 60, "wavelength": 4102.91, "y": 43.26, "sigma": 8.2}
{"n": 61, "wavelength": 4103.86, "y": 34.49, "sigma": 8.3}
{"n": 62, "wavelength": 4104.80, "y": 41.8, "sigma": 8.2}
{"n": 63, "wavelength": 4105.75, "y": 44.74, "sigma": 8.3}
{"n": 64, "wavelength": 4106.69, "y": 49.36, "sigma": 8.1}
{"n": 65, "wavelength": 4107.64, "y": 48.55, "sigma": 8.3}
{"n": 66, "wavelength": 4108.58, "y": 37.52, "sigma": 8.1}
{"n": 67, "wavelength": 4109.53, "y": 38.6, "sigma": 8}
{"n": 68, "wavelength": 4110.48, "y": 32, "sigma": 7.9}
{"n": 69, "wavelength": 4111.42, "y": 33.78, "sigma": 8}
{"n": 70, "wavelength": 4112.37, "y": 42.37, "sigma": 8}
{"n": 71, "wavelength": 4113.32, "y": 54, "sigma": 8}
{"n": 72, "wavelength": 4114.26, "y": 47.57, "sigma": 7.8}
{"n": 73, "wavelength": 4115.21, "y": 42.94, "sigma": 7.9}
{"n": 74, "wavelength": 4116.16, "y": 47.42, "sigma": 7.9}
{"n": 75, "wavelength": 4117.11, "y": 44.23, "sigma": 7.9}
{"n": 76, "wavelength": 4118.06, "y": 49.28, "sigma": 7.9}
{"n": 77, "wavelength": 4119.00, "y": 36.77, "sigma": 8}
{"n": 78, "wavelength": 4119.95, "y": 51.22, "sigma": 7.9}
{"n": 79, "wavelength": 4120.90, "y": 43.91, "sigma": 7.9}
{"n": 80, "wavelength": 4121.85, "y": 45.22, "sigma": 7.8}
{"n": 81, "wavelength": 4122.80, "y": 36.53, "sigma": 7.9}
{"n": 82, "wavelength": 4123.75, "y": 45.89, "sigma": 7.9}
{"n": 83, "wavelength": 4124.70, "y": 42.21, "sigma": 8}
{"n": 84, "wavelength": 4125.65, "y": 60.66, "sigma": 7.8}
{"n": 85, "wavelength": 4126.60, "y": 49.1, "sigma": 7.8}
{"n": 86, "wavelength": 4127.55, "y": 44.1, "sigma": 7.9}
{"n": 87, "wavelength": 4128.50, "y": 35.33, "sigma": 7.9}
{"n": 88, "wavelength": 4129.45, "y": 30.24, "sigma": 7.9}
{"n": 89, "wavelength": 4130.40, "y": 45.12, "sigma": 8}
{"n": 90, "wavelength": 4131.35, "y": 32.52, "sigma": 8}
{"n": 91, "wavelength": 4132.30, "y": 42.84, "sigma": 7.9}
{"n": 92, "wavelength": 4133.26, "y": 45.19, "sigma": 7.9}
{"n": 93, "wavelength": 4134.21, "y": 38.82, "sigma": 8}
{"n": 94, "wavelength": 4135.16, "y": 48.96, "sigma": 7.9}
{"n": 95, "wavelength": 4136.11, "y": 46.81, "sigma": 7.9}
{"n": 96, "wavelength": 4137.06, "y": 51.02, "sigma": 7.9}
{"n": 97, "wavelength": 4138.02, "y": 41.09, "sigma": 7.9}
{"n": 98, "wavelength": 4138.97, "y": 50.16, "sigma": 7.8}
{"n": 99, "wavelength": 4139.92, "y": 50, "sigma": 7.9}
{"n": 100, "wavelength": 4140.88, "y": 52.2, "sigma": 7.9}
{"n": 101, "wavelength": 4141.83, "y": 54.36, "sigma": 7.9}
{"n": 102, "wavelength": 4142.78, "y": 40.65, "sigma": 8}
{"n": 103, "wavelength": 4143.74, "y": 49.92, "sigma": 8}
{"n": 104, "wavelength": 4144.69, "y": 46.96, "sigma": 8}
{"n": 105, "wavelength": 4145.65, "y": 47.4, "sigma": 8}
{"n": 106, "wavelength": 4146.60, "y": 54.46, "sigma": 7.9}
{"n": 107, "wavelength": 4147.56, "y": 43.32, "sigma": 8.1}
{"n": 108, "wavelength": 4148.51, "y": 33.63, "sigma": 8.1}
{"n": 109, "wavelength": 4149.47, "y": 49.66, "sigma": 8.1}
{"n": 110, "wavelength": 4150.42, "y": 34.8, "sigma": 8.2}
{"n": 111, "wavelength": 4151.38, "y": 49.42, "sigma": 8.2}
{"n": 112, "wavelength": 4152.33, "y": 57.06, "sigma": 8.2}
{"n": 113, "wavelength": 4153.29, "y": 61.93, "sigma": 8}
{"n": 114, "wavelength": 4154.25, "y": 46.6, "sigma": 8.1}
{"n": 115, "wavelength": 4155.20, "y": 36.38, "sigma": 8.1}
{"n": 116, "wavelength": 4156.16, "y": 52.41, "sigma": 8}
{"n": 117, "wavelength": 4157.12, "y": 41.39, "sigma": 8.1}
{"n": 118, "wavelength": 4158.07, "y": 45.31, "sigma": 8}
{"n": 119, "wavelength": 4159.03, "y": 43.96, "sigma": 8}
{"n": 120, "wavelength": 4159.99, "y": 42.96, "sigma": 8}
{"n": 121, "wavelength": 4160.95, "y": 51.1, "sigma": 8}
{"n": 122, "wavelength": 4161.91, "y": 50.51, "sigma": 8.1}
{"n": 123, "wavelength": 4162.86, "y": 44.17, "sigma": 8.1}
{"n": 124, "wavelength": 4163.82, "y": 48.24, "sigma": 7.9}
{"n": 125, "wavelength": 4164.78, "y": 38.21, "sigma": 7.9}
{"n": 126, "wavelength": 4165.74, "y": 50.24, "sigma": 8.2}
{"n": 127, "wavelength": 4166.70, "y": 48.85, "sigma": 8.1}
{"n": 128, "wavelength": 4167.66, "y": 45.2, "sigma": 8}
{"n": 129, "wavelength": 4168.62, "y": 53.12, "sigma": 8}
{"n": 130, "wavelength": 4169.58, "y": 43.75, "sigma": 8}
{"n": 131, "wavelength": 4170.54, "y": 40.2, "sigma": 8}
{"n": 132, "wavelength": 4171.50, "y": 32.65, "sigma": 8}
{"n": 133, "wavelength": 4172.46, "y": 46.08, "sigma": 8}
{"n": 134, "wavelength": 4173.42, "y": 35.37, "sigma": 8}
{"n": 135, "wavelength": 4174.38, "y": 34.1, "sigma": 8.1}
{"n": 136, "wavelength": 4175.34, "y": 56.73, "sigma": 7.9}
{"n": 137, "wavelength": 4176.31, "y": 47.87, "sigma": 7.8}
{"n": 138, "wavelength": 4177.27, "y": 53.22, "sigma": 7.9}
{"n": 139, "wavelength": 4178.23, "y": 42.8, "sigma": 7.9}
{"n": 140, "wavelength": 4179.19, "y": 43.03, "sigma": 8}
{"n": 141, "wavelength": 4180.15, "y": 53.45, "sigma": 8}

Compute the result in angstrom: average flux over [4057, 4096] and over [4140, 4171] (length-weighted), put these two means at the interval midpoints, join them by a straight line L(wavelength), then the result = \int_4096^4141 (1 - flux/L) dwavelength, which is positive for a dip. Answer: 2.7 angstrom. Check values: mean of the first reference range 45.9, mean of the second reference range 46.9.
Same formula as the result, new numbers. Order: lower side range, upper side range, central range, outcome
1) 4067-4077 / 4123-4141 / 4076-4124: -0.3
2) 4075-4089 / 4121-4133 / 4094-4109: 0.7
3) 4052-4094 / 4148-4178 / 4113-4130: 0.4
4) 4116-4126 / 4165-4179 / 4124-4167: -0.8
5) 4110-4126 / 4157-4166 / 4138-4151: -0.4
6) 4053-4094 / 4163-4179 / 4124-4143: 0.1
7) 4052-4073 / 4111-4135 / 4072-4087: 0.0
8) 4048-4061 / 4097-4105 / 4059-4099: -1.2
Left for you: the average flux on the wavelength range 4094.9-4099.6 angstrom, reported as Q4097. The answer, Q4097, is 42.5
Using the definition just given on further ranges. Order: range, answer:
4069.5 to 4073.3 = 41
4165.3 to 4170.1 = 48.1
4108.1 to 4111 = 36.1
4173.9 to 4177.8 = 47.9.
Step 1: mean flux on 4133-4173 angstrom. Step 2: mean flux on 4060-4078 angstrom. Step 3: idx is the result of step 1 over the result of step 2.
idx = 1.0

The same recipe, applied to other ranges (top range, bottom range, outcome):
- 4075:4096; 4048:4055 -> 1.05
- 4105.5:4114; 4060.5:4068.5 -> 0.93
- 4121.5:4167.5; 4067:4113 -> 1.05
